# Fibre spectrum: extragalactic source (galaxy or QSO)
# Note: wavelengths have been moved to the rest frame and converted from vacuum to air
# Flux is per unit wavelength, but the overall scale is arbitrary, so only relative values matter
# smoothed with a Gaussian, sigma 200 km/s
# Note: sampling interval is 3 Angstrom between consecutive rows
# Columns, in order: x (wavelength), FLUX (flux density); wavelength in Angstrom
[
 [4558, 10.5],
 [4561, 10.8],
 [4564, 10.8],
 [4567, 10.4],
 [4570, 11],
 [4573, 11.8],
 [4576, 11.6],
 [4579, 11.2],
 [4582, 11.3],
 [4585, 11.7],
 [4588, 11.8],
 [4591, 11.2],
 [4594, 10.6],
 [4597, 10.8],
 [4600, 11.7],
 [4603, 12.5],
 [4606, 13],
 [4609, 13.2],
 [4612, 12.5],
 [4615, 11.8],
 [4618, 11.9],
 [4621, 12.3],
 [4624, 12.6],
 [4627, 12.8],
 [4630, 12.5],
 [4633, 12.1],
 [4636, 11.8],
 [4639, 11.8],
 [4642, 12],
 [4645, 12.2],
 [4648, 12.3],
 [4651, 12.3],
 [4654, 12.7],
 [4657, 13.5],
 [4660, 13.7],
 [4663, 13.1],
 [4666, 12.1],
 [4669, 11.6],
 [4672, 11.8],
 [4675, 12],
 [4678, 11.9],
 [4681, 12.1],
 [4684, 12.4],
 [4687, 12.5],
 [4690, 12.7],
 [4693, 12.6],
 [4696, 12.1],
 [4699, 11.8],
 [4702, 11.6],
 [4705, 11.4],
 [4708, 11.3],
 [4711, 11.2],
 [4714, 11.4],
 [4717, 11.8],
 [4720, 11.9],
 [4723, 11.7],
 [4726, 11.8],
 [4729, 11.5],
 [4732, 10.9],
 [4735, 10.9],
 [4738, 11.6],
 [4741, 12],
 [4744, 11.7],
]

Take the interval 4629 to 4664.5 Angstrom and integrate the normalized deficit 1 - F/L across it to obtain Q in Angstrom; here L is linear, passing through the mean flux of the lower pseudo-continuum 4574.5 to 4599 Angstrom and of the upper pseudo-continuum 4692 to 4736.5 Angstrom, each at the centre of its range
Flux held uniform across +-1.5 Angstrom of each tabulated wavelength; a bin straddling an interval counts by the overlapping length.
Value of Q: -3.3 Angstrom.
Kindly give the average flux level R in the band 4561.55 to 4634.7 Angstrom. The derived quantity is 11.8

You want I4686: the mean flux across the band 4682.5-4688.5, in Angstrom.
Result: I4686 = 12.5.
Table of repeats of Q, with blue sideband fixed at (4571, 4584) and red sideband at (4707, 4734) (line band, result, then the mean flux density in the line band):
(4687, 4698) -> -0.91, 12.4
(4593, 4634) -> -2.54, 12.2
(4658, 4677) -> -1.52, 12.4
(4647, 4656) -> -0.80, 12.5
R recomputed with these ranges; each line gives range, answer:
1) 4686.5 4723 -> 11.8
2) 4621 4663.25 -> 12.5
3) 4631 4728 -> 12.1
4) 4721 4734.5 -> 11.4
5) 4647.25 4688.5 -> 12.4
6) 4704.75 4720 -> 11.5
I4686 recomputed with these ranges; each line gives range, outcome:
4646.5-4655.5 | 12.4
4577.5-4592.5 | 11.4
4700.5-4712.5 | 11.4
